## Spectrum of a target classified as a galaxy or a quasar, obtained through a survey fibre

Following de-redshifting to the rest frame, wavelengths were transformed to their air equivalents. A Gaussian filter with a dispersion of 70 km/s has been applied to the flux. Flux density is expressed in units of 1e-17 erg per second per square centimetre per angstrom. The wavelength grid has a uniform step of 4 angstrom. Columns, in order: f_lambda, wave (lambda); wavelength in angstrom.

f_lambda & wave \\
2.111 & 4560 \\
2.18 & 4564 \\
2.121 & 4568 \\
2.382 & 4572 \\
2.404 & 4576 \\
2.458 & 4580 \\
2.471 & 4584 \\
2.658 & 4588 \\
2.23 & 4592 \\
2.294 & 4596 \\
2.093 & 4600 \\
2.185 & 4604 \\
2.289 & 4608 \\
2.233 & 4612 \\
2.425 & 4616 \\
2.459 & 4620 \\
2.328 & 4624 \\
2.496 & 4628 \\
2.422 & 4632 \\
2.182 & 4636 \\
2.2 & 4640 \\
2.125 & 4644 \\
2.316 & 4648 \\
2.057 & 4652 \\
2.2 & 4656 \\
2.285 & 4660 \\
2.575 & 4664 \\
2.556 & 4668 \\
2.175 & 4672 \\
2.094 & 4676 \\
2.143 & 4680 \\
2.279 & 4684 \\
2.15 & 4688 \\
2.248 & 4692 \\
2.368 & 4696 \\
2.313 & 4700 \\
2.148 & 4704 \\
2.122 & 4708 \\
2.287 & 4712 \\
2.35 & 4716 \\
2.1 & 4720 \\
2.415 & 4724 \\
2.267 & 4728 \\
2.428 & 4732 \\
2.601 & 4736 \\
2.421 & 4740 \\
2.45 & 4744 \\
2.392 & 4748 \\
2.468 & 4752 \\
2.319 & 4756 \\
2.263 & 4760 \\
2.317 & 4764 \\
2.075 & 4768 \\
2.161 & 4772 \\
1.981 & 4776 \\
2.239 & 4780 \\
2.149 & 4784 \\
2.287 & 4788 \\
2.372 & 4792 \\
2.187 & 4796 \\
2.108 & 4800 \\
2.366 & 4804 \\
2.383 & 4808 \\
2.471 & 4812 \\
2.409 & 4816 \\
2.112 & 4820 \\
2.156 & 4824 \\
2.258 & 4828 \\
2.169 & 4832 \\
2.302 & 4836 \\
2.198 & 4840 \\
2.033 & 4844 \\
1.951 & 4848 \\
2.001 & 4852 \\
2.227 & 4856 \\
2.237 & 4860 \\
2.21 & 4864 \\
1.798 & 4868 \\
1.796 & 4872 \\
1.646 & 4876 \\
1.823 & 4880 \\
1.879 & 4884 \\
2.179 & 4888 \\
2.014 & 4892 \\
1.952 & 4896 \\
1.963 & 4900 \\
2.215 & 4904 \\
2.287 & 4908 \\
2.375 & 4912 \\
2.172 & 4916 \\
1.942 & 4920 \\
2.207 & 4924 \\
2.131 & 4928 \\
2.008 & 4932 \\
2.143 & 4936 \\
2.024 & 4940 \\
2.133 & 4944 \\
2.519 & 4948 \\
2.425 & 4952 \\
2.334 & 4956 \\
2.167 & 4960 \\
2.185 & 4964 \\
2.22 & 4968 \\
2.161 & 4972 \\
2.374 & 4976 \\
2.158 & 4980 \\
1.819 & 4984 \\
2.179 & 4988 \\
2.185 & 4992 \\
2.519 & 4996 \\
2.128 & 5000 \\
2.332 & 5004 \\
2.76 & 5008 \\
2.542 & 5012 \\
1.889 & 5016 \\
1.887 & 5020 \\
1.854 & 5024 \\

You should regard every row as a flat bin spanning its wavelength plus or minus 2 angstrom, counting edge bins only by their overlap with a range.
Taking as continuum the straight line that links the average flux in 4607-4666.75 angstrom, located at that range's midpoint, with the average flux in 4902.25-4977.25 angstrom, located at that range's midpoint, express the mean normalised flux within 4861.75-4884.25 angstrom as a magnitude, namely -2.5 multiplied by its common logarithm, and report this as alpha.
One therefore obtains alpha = 0.197 mag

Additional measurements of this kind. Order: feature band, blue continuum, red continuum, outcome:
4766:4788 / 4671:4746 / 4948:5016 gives 0.072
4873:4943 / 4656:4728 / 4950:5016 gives 0.108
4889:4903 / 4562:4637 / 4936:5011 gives 0.135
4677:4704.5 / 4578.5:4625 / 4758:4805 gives 0.019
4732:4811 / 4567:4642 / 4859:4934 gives -0.063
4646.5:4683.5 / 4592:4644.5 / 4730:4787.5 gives 0.013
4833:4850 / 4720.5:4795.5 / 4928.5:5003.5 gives 0.070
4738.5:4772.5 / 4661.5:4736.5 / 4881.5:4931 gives -0.040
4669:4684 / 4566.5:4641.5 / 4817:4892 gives 0.035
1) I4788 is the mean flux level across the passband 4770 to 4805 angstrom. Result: 2.2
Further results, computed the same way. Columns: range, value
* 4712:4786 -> 2.3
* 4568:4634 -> 2.36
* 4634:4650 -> 2.21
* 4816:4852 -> 2.15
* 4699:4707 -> 2.21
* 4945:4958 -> 2.4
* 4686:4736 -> 2.28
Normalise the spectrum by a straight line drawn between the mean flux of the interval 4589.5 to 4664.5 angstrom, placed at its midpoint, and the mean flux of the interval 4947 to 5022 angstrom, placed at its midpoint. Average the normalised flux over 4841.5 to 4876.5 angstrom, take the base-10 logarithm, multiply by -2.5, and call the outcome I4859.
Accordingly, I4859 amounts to 0.13 mag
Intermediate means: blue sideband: 2.28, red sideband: 2.25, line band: 2.01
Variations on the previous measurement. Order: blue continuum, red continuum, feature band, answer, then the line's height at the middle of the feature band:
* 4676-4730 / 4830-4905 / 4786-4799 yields -0.071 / 2.12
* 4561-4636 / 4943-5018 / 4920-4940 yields 0.090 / 2.28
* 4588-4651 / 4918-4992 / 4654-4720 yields 0.003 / 2.27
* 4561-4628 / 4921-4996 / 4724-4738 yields -0.070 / 2.28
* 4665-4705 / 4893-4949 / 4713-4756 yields -0.071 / 2.23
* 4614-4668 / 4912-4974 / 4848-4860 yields 0.061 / 2.23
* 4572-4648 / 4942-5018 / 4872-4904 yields 0.180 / 2.28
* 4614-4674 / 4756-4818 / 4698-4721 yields 0.031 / 2.29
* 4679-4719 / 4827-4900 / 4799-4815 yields -0.121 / 2.1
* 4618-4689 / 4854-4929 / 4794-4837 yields -0.068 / 2.13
